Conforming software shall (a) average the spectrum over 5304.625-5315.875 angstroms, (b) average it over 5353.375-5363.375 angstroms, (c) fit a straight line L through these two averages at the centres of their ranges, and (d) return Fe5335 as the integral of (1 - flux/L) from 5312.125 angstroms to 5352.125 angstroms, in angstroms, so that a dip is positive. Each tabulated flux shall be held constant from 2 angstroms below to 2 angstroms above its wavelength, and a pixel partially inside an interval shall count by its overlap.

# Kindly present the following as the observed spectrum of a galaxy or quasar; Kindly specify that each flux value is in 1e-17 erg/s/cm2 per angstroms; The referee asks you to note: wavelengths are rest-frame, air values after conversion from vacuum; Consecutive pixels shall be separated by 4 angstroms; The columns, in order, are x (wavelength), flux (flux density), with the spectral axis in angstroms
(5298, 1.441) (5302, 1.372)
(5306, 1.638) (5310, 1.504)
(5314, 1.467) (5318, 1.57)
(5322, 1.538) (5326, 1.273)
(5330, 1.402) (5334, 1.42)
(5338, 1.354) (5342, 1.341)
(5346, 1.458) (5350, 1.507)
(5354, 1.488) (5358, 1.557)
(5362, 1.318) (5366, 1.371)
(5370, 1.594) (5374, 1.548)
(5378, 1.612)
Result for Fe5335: 1.7 angstroms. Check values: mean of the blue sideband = 1.53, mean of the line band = 1.43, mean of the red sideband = 1.46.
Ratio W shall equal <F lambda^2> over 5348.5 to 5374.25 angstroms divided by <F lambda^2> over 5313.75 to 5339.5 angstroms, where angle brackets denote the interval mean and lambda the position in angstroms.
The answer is 1.0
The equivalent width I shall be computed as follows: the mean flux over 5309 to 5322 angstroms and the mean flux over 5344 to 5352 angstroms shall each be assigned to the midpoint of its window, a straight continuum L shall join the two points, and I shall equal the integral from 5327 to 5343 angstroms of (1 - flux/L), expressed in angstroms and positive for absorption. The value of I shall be 1.3 angstroms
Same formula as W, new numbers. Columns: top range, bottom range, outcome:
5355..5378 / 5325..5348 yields 1.09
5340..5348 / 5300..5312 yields 0.94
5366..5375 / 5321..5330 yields 1.12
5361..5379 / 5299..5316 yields 1.02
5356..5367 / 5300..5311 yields 0.96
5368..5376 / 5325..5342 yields 1.17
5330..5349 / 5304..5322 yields 0.92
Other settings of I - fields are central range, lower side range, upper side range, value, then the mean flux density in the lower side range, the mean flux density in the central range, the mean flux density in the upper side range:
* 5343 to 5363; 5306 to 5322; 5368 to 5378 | 1.23 angstroms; 1.53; 1.47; 1.58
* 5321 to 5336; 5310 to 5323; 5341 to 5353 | 0.93 angstroms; 1.52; 1.4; 1.45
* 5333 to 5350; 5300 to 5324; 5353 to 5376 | 1.02 angstroms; 1.51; 1.41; 1.48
